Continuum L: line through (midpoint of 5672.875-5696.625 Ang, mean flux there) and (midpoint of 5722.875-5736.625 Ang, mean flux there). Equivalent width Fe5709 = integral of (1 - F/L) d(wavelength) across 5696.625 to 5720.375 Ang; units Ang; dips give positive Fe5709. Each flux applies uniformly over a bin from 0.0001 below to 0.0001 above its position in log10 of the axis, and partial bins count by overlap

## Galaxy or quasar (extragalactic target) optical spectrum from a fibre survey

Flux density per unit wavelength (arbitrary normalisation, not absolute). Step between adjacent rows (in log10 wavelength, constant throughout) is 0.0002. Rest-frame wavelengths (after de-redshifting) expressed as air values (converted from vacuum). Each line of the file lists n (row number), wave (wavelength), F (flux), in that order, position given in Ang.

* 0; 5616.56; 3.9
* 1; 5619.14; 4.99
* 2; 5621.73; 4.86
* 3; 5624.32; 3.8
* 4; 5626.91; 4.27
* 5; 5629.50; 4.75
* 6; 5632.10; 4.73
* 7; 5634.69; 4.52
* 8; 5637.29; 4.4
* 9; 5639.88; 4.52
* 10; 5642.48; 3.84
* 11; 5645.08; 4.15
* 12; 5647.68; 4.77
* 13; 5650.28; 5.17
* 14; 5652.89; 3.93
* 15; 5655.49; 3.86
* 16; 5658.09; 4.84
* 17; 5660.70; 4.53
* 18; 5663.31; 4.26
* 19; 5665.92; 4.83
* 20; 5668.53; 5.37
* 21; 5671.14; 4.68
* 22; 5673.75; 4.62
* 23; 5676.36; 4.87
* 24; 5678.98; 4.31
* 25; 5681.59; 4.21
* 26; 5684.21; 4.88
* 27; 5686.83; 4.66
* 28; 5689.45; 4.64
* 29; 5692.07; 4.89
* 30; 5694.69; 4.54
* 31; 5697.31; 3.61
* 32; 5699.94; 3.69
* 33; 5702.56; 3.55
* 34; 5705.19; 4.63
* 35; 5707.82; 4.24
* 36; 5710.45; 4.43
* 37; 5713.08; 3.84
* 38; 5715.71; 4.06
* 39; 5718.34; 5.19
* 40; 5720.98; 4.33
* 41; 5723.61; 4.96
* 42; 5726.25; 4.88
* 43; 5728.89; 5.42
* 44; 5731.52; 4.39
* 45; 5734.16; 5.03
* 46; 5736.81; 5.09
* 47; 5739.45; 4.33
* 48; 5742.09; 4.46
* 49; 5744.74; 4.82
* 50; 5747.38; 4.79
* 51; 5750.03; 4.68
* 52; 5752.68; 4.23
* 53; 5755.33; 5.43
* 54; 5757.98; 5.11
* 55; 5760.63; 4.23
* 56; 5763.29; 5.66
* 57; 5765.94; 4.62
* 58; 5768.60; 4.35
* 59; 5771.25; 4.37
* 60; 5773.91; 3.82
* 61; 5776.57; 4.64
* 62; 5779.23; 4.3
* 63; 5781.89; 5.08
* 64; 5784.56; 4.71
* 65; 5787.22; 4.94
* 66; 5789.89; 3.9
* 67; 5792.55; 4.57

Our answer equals 3.1 Ang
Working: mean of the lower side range 4.6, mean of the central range 4.16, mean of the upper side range 4.95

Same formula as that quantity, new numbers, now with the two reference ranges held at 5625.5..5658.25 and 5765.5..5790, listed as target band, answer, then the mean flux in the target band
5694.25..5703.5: 1.4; 3.8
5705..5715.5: 0.6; 4.22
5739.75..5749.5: -0.4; 4.65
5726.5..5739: -1.3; 4.93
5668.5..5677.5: -0.8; 4.82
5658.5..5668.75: -0.6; 4.69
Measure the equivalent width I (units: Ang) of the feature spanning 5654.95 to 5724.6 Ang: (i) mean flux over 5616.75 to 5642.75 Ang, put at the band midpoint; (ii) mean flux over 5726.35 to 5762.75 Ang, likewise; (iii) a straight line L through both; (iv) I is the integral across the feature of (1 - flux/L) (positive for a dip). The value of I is 2.5 Ang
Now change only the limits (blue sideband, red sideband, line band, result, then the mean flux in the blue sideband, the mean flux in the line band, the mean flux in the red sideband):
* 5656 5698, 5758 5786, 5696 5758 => 0.92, 4.61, 4.54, 4.6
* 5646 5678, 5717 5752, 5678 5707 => 2.29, 4.63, 4.33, 4.79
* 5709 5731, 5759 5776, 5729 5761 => -1.28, 4.63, 4.76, 4.53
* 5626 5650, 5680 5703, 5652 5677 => -1.04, 4.47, 4.58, 4.33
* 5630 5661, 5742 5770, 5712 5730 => 0.00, 4.44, 4.67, 4.77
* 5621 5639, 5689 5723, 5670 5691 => -1.28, 4.47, 4.61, 4.29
